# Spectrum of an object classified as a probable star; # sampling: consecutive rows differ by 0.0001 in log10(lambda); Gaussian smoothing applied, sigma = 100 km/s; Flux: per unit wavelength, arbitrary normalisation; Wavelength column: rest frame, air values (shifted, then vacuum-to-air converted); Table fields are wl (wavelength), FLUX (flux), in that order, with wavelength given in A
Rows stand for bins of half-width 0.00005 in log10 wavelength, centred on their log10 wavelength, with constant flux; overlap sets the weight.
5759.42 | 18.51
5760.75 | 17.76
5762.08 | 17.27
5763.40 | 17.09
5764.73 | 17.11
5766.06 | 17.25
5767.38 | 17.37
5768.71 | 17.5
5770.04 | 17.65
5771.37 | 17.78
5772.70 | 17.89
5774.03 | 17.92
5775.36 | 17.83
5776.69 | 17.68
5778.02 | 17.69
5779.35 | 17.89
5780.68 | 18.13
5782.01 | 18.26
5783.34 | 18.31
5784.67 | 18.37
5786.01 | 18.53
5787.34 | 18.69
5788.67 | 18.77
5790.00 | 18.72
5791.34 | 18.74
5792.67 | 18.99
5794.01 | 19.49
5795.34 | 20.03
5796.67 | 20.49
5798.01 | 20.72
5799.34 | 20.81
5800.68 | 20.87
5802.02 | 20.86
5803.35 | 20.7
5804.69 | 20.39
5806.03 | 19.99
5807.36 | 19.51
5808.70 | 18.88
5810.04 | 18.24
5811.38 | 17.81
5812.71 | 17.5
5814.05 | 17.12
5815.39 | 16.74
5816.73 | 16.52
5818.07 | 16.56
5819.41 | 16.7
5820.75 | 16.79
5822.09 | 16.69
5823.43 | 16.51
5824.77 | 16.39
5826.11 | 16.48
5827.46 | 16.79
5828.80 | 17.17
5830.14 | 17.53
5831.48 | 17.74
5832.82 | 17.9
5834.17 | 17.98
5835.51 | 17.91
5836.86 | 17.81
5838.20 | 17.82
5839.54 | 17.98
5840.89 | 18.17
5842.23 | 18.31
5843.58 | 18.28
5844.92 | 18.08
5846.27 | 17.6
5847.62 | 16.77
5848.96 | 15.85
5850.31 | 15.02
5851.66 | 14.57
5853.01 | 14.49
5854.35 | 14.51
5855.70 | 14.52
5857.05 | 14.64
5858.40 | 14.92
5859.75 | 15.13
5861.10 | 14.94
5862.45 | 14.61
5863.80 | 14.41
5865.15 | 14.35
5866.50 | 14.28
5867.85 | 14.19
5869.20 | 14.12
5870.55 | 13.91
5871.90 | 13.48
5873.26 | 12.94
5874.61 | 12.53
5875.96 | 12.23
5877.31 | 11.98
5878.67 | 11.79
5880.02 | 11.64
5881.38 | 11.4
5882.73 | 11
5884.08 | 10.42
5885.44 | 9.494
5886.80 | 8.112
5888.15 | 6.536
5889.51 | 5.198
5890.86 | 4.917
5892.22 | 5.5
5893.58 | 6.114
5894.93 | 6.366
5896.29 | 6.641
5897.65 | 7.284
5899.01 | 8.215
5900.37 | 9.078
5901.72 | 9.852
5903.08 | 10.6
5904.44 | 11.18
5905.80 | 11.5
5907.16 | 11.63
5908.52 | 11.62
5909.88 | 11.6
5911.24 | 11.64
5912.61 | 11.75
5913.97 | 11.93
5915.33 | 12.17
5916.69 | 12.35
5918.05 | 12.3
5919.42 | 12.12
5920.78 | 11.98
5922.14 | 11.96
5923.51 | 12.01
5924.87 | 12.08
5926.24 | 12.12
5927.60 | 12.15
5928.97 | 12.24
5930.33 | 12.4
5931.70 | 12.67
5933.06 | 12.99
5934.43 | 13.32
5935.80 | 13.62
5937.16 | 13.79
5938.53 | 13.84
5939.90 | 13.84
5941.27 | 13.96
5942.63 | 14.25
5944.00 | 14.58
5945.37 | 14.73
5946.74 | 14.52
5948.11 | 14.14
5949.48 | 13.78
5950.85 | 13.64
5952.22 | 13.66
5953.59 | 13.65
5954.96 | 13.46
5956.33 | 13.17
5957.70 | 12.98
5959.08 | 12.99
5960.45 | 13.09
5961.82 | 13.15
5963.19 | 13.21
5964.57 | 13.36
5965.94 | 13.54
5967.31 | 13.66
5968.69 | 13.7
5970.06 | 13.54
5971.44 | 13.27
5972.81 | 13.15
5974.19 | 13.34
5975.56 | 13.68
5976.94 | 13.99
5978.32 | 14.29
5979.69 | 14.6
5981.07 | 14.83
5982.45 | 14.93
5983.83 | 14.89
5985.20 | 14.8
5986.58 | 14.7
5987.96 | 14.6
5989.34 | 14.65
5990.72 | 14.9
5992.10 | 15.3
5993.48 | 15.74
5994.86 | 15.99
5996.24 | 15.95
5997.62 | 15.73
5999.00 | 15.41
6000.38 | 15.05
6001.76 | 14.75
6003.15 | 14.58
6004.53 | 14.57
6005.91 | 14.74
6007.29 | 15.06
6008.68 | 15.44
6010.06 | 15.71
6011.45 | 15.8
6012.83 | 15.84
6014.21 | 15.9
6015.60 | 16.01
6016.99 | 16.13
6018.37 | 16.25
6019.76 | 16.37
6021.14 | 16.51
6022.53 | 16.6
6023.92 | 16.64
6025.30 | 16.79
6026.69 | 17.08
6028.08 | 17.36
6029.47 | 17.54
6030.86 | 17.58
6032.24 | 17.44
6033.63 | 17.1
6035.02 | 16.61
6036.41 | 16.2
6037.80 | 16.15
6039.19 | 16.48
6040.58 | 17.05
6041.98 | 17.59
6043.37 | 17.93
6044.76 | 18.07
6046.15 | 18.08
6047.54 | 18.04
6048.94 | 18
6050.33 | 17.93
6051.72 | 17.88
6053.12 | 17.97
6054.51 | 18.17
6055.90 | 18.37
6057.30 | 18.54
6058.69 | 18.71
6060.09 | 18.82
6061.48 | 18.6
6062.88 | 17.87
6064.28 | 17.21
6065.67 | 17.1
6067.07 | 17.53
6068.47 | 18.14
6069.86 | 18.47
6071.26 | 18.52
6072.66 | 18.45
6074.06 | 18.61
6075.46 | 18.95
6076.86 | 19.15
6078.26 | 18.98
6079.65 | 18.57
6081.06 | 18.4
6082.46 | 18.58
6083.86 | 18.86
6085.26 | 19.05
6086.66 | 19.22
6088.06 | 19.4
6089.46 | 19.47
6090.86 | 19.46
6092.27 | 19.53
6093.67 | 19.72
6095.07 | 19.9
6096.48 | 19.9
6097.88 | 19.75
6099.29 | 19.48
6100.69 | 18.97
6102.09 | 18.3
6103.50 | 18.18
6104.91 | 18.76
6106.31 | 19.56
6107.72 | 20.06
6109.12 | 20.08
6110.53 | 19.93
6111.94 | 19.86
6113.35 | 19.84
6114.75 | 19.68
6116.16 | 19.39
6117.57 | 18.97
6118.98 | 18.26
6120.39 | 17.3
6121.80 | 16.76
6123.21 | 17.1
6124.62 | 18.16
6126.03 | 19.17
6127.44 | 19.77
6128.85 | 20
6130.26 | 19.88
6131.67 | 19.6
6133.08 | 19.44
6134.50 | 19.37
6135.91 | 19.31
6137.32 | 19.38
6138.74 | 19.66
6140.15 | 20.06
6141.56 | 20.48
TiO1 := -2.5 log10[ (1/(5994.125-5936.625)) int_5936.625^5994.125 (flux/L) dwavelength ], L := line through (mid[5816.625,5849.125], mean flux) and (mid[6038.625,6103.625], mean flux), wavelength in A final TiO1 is 0.273 mag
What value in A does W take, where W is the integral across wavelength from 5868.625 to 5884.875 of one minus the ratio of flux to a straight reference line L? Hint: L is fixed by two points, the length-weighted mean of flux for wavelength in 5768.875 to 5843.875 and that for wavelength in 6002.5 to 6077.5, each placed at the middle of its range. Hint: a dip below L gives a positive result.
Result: 5.1 A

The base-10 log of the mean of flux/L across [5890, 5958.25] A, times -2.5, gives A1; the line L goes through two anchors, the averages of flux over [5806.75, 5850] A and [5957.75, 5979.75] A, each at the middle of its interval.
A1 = 0.24 mag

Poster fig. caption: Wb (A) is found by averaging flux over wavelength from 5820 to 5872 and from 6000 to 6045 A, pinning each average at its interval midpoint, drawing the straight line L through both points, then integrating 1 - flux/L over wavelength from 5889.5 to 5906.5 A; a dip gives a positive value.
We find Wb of 8.6 A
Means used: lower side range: 16.1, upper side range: 16.3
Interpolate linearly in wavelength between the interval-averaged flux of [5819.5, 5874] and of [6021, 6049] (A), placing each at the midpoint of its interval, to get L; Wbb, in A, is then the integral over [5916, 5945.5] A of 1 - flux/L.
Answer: 6.4 A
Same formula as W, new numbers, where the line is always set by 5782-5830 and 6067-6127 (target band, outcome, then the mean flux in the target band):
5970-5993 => 5.39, 14.4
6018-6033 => 1.51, 16.9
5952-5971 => 5.44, 13.4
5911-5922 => 3.89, 12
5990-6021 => 5.39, 15.5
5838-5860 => 2.68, 16.3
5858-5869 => 2.35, 14.6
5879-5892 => 6.90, 8.71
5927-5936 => 2.86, 12.7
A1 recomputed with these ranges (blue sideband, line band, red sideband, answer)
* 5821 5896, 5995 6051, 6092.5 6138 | 0.056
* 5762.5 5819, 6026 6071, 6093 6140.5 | 0.082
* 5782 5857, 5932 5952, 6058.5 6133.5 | 0.301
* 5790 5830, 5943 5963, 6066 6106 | 0.338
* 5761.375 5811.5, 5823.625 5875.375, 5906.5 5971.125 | 0.032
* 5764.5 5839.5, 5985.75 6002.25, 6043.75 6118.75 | 0.218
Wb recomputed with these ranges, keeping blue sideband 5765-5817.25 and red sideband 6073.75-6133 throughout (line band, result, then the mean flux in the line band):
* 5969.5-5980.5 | 3.0 A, 13.7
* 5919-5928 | 3.2 A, 12.1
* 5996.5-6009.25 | 2.6 A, 15.1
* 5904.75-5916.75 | 4.5 A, 11.8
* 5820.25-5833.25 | 1.2 A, 17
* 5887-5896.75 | 6.6 A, 5.99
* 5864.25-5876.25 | 3.3 A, 13.6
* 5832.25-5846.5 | 0.5 A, 18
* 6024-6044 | 2.1 A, 17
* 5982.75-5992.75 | 2.2 A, 14.8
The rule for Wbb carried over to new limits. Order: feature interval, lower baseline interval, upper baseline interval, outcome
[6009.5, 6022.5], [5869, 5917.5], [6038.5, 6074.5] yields 0.0 A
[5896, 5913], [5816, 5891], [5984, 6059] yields 5.5 A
